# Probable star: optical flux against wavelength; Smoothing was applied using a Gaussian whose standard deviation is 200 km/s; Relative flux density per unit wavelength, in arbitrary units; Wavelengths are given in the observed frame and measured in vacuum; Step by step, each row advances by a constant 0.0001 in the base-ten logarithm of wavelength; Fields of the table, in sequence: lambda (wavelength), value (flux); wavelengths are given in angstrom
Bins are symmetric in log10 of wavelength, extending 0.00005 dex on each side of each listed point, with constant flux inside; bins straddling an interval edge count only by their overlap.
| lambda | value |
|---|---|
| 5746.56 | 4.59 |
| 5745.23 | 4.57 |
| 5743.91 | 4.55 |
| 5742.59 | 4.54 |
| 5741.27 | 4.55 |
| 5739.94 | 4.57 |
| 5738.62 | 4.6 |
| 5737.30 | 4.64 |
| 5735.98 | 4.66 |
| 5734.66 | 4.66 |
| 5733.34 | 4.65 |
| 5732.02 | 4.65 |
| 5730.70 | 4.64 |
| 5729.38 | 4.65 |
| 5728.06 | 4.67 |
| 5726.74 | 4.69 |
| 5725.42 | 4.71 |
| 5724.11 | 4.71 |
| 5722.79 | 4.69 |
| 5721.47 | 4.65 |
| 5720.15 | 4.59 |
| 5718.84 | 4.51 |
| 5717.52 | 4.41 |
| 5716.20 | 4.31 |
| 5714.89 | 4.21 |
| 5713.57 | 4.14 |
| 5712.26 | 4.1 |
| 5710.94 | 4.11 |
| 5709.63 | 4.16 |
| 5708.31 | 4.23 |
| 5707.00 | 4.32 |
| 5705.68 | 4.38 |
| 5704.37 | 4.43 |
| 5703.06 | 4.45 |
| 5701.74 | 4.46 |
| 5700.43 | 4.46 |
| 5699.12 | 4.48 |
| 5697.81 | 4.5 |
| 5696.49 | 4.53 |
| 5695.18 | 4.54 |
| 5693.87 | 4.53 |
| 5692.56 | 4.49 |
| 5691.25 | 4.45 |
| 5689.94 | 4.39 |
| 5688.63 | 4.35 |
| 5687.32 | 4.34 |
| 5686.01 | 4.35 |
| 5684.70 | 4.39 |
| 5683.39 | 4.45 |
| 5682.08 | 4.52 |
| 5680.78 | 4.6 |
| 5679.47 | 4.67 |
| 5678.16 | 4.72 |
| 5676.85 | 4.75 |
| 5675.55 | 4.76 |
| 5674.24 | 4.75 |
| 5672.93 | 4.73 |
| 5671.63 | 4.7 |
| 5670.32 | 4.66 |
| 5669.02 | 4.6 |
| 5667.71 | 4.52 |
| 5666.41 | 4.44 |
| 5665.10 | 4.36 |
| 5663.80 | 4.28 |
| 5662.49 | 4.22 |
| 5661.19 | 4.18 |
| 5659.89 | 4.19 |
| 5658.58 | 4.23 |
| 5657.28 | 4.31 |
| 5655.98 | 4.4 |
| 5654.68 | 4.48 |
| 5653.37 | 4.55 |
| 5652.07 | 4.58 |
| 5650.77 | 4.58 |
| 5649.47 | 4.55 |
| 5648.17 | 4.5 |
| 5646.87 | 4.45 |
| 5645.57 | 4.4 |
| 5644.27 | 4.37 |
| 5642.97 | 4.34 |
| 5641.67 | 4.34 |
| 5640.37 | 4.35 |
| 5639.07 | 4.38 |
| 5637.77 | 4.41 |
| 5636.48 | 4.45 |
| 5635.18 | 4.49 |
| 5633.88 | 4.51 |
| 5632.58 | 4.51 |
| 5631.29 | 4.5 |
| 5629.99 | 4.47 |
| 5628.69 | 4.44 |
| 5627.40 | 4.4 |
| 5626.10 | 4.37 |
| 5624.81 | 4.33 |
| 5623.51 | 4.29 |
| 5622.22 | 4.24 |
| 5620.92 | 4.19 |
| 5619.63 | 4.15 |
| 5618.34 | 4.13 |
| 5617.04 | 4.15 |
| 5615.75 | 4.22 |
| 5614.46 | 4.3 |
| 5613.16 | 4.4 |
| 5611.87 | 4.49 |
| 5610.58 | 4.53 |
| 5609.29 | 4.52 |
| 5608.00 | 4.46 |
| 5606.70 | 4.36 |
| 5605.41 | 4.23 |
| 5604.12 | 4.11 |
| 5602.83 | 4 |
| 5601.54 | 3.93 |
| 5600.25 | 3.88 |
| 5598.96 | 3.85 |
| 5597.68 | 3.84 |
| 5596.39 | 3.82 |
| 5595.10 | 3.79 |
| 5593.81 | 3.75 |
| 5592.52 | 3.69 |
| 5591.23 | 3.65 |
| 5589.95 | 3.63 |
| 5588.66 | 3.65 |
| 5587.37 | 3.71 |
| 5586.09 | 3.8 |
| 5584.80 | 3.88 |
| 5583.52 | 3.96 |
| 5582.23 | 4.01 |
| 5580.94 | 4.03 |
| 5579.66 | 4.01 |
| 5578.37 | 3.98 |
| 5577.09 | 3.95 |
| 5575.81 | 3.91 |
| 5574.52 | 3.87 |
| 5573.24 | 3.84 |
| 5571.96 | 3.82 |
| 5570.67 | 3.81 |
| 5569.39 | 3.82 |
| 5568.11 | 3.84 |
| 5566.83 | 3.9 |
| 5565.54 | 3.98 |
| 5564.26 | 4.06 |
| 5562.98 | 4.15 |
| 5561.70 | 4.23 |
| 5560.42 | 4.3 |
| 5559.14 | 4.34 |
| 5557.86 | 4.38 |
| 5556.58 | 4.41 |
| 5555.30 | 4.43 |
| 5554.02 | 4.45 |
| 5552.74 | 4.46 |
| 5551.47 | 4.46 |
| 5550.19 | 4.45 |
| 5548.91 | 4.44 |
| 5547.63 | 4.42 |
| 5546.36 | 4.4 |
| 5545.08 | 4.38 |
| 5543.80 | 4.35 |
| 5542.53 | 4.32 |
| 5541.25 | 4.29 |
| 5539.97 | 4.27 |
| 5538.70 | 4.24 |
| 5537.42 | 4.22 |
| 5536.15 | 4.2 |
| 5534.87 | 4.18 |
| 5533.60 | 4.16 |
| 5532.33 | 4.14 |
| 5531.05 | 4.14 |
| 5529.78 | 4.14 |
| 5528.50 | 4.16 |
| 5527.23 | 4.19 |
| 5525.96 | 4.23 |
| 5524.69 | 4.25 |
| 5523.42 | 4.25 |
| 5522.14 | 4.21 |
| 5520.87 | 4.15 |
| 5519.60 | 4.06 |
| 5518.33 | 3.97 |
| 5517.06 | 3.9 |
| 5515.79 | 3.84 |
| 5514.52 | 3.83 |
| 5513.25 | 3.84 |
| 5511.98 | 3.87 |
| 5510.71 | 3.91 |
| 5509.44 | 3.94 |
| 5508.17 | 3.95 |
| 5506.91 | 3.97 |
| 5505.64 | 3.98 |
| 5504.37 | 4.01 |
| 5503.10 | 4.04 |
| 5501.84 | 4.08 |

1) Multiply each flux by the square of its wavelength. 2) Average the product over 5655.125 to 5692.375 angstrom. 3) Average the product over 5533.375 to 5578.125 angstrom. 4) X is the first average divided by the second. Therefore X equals 1.11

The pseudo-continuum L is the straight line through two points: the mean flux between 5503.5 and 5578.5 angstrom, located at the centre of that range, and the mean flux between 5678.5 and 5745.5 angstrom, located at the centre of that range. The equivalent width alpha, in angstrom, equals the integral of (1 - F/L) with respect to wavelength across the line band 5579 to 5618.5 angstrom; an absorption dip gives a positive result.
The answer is 2.1 angstrom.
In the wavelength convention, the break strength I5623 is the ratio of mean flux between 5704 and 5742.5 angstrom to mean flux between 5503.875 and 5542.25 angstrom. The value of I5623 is 1.10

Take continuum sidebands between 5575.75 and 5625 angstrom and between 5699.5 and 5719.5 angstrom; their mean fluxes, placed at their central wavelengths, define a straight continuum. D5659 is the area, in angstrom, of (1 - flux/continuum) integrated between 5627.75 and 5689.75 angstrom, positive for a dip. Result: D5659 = -4.1 angstrom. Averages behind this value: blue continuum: 4.05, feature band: 4.47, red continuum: 4.32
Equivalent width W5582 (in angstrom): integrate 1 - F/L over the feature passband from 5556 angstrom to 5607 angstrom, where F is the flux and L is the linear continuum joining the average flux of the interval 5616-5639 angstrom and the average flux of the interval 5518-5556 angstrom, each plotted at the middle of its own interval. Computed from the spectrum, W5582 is 4.3 angstrom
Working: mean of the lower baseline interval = 4.27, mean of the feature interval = 3.95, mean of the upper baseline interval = 4.35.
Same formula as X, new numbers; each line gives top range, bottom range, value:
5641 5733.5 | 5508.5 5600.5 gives 1.15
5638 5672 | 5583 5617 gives 1.12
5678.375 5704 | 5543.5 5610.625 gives 1.15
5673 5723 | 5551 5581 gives 1.14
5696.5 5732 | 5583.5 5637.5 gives 1.11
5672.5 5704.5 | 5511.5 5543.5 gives 1.16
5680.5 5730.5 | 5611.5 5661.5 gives 1.04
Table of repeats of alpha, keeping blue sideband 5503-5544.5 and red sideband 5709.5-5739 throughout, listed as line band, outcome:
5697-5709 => 0.2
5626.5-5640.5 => -0.4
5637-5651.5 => -0.2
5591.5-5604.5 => 1.2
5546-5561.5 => -0.9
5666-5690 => -0.8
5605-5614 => -0.3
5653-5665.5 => 0.2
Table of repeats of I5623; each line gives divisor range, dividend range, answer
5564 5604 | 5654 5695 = 1.16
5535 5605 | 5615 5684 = 1.09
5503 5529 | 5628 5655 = 1.11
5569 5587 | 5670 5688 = 1.18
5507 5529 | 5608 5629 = 1.07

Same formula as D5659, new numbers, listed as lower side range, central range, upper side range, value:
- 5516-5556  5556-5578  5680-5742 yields 1.3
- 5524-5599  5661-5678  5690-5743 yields -0.7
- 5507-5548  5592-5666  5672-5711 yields 1.1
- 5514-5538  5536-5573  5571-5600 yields -2.3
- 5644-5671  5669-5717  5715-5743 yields 0.6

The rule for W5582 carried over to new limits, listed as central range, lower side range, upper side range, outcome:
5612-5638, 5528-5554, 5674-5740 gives 0.3 angstrom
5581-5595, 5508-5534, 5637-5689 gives 1.5 angstrom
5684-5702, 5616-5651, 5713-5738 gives 0.2 angstrom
